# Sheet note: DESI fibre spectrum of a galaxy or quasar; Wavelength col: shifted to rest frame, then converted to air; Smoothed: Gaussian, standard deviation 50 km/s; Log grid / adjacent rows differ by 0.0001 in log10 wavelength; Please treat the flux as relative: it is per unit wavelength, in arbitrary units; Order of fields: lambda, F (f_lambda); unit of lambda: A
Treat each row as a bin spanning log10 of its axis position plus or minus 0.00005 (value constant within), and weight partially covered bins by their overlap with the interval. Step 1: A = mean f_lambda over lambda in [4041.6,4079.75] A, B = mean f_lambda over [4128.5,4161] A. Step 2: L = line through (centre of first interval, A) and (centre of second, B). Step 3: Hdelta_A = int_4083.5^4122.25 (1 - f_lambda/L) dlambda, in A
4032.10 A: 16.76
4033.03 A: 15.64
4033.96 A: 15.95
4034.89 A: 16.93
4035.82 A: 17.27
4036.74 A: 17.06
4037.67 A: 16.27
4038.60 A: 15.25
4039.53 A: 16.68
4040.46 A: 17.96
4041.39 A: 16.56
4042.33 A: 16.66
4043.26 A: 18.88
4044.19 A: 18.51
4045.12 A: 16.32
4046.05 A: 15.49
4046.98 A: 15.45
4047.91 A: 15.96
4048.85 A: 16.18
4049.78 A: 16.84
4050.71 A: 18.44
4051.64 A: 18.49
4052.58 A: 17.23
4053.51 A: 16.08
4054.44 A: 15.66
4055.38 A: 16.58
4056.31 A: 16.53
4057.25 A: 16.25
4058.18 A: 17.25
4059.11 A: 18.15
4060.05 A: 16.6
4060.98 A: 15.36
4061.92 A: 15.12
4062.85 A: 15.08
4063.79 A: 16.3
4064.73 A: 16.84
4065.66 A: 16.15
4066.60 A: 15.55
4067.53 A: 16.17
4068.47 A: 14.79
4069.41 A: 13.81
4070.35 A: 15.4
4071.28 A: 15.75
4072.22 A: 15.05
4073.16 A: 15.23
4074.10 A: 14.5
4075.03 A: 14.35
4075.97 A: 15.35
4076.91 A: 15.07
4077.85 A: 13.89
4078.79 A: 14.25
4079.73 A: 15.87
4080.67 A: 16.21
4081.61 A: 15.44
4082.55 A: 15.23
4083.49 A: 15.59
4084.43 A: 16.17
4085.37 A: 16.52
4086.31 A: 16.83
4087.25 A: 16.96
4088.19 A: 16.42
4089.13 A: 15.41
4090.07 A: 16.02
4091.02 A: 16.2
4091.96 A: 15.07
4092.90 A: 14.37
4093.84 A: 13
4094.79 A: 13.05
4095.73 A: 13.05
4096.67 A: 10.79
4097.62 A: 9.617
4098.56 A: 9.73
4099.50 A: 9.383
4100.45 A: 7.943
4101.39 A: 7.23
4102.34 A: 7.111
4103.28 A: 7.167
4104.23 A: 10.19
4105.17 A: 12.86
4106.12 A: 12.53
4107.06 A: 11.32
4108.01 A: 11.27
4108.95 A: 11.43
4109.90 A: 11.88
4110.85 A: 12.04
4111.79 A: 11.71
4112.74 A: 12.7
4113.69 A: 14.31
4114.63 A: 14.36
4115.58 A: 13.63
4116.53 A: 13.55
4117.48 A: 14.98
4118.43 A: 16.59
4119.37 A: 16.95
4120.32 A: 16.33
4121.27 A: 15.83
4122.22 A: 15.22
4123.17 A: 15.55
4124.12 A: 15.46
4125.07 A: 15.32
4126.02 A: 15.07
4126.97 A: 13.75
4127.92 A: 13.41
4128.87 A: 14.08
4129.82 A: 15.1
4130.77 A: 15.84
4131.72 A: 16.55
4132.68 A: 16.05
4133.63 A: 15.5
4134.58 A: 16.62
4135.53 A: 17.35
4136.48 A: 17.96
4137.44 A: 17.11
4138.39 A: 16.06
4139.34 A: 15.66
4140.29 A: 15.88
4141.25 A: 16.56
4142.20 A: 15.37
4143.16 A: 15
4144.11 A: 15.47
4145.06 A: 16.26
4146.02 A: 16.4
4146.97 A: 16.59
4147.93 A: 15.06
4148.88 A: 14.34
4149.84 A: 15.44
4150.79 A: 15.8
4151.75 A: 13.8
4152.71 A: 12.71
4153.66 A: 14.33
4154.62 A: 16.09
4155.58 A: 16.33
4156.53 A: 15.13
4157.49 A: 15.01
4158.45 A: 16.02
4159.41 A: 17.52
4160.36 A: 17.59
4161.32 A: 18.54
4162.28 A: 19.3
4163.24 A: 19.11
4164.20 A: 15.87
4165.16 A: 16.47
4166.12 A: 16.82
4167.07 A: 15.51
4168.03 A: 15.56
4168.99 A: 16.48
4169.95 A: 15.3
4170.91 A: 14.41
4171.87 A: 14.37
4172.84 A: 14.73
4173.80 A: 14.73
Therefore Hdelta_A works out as 6.8 A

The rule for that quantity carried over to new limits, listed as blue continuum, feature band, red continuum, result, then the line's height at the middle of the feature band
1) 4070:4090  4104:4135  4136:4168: 3.2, 15.8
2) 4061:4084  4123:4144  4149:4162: -0.1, 15.6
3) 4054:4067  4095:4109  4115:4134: 4.9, 15.6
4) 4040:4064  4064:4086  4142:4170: 1.5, 16.5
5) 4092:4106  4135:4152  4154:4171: -1.4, 14.8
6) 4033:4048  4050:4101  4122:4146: 3.8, 16.3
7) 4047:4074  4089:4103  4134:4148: 3.9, 16.2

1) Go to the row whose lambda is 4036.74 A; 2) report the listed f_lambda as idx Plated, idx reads 17.06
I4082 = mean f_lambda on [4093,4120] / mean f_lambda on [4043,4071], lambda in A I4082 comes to 0.73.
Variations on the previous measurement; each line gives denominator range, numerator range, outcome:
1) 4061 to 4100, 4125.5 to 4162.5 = 1.07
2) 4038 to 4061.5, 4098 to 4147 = 0.83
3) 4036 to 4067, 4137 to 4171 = 0.96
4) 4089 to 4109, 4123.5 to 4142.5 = 1.37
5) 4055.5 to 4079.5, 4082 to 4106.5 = 0.83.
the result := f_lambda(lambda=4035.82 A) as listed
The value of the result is 17.27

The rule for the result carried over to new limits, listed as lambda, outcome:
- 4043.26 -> 18.88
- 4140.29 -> 15.88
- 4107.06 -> 11.32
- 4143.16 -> 15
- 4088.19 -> 16.42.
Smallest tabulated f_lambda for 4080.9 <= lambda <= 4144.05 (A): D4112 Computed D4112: 7.111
